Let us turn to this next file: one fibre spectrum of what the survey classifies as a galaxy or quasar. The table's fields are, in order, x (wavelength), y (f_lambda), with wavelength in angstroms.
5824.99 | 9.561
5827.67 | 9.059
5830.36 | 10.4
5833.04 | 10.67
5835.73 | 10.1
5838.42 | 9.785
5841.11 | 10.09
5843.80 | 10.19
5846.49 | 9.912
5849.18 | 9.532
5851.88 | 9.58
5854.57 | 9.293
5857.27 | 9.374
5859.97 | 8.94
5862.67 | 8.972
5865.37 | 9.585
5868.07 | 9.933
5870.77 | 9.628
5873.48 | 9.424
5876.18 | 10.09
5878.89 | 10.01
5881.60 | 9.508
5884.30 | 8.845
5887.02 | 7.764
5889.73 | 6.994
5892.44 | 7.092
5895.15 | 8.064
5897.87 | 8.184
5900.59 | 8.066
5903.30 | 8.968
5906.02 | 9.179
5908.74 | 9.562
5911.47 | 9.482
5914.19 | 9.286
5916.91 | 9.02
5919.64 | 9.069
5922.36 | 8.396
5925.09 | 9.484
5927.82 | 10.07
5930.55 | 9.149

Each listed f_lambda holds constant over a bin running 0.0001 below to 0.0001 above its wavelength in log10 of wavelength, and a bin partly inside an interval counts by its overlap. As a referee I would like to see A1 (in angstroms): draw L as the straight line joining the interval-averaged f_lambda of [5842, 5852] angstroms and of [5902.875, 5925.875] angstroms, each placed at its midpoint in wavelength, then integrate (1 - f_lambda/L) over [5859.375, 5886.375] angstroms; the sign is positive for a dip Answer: 0.3 angstroms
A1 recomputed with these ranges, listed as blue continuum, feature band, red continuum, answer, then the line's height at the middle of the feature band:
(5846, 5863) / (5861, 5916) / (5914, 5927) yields 1.7 angstroms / 9.22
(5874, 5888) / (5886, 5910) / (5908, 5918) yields 2.8 angstroms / 9.31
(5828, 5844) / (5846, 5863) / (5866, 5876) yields 0.9 angstroms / 9.91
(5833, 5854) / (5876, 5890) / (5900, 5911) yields 0.7 angstroms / 9.36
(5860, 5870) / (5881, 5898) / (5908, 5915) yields 2.6 angstroms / 9.44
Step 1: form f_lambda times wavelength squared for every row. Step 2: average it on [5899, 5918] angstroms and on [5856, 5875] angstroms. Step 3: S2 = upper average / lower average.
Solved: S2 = 0.98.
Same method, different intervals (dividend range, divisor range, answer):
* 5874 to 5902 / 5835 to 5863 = 0.89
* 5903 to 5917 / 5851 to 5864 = 1.03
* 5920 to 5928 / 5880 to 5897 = 1.15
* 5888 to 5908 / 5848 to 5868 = 0.88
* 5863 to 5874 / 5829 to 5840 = 0.95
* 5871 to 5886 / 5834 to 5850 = 0.97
